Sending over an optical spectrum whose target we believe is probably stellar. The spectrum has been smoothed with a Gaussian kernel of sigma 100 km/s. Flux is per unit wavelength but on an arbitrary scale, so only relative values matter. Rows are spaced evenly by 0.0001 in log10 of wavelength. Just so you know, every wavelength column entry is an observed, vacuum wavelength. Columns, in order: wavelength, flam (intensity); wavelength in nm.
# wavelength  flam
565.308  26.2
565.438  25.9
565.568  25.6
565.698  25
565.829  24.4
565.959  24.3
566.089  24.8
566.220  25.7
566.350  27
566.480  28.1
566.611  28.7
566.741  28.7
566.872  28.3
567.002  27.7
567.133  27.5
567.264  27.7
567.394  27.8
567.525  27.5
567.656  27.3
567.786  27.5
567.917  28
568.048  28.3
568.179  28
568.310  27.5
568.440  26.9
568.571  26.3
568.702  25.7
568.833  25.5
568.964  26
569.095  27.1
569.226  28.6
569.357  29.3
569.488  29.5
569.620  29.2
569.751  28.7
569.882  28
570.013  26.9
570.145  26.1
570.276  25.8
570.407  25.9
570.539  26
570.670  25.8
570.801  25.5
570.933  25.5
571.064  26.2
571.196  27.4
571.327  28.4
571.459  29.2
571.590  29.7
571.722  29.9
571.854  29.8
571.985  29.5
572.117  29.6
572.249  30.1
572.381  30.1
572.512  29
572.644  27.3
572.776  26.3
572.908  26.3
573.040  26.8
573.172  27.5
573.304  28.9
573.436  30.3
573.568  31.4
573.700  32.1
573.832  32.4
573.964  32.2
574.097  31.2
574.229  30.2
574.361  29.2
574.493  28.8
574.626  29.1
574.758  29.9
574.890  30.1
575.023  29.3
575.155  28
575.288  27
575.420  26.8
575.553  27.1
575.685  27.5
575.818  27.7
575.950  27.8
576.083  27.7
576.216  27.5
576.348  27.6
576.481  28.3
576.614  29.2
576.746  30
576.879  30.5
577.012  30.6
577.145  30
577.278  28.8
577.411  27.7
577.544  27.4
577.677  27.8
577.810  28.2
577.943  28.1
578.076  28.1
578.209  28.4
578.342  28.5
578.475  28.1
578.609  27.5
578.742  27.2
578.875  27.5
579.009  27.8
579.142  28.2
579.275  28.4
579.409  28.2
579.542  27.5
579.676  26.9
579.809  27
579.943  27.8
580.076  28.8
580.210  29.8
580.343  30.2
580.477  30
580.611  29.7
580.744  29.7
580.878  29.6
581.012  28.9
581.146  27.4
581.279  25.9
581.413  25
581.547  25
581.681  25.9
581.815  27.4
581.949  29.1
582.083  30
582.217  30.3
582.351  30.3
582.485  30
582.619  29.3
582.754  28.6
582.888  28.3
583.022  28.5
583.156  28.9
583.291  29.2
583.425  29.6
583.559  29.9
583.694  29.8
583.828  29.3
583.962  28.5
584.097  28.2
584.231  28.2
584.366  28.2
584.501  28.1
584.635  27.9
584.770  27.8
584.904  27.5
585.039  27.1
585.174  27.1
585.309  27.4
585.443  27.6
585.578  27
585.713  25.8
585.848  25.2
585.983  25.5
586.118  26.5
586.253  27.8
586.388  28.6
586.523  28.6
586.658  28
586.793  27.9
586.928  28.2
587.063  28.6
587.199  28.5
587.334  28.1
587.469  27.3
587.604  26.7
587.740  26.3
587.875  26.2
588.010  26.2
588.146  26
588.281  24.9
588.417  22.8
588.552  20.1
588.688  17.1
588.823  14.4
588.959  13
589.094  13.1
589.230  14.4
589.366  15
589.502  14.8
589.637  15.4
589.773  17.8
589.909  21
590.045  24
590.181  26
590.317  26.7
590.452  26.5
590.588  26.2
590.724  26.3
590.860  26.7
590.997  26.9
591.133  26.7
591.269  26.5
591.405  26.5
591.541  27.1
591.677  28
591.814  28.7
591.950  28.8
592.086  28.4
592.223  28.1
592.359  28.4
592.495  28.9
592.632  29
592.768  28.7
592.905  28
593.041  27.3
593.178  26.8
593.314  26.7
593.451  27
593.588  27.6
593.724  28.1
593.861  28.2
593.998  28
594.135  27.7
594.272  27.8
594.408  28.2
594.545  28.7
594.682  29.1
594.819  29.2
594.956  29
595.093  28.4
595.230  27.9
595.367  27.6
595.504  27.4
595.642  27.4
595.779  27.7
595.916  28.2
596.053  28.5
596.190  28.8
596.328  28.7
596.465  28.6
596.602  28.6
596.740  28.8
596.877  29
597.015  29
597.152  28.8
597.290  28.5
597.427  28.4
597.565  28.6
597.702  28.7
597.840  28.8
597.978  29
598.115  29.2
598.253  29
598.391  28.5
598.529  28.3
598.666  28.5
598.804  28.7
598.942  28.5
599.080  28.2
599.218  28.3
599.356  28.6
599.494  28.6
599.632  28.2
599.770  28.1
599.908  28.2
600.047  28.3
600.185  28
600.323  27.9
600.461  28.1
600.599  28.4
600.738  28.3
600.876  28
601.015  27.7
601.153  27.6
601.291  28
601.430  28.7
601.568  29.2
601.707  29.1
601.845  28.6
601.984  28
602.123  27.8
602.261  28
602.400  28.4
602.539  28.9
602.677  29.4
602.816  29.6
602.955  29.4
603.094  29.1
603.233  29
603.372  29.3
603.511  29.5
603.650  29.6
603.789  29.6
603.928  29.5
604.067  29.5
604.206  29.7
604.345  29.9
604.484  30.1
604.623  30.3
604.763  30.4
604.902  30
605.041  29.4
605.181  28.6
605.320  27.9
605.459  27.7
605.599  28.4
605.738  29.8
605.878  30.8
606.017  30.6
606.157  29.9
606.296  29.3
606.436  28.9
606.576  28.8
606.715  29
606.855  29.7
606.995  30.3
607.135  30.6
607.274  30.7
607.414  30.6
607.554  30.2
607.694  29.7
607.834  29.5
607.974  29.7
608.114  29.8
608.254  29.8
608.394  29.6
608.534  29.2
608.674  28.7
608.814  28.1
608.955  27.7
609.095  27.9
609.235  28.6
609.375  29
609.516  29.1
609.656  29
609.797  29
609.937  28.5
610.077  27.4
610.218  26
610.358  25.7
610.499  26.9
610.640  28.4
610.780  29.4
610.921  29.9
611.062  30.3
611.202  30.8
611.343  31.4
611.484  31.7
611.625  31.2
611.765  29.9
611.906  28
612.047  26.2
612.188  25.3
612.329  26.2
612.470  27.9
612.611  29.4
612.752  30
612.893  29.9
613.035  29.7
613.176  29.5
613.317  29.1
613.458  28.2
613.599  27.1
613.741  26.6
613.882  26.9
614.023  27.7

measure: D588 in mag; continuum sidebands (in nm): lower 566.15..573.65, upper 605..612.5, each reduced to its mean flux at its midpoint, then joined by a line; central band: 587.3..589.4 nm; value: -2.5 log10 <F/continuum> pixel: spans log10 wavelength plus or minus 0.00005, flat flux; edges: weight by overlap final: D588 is 0.31 mag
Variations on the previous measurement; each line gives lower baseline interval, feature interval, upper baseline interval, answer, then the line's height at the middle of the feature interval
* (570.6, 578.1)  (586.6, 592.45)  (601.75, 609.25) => 0.198 mag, 29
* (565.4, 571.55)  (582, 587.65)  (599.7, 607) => -0.009 mag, 28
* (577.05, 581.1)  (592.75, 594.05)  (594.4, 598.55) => 0.036 mag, 28.5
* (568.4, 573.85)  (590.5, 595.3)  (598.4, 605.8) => 0.028 mag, 28.5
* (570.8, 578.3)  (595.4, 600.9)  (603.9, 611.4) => 0.025 mag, 29.1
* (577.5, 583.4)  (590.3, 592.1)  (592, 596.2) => 0.039 mag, 28.1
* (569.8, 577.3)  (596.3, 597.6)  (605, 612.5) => 0.006 mag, 28.9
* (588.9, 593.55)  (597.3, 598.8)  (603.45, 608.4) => -0.070 mag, 26.9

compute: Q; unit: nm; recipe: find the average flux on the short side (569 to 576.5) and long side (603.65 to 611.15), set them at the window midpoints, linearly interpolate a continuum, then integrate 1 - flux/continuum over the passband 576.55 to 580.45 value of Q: 0.01 nm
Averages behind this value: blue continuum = 28.4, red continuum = 29.2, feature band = 28.4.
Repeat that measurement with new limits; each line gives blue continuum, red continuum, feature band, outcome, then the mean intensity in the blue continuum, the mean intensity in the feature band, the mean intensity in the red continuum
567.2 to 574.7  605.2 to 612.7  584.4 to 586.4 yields 0.10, 28.2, 27.1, 29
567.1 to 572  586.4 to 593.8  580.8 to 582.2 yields -0.08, 27.5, 27.5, 24.9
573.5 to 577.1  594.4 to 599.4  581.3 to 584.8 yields 0.06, 29.2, 28.5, 28.5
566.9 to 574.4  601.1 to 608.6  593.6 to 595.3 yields 0.04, 28.1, 28.3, 29.4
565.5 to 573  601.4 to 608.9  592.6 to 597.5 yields 0.11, 27.4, 28.2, 29.4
